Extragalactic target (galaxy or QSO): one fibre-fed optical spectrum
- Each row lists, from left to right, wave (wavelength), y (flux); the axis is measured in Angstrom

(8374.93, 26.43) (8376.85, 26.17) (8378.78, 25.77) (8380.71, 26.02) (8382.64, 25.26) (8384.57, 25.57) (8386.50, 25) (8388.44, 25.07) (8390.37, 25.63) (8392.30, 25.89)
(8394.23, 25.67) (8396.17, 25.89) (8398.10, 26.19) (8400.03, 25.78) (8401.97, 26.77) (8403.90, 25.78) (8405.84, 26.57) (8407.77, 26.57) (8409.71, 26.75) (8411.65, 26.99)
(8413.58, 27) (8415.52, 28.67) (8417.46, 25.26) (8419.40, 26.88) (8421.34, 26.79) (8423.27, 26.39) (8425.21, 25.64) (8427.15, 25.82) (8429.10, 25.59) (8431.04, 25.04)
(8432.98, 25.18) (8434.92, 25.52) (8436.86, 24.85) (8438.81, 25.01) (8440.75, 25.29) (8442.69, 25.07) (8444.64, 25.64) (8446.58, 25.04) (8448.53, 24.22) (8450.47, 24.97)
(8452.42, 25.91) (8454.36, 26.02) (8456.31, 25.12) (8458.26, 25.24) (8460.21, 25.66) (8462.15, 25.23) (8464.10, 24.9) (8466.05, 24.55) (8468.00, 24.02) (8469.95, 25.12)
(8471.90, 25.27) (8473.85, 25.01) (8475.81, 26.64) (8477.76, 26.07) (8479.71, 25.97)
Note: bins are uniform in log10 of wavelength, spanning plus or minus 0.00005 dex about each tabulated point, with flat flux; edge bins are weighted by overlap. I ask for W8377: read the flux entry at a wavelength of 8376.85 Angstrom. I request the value 26.17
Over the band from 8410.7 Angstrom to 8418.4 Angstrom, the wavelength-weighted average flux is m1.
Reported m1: 27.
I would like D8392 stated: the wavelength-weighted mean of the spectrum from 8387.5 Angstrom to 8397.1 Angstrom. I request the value 25.6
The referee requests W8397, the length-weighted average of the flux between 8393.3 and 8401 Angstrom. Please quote 25.9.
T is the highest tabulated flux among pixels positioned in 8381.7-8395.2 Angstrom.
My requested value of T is 25.89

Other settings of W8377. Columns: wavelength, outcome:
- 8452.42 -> 25.91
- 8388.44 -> 25.07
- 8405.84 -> 26.57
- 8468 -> 24.02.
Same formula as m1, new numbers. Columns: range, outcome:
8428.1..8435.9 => 25.3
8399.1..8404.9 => 26.1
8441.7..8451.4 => 25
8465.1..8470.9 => 24.6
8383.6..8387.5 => 25.2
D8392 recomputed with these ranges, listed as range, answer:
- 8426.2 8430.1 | 25.6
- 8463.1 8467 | 24.7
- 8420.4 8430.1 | 26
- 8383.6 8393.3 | 25.4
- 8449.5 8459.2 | 25.5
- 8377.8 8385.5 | 25.7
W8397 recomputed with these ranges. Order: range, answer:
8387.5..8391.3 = 25.4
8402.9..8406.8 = 26.2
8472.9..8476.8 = 25.8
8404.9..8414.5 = 26.8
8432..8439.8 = 25.1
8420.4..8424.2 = 26.7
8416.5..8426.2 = 26.2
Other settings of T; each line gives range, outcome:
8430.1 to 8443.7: 25.52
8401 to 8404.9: 26.77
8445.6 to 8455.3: 26.02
